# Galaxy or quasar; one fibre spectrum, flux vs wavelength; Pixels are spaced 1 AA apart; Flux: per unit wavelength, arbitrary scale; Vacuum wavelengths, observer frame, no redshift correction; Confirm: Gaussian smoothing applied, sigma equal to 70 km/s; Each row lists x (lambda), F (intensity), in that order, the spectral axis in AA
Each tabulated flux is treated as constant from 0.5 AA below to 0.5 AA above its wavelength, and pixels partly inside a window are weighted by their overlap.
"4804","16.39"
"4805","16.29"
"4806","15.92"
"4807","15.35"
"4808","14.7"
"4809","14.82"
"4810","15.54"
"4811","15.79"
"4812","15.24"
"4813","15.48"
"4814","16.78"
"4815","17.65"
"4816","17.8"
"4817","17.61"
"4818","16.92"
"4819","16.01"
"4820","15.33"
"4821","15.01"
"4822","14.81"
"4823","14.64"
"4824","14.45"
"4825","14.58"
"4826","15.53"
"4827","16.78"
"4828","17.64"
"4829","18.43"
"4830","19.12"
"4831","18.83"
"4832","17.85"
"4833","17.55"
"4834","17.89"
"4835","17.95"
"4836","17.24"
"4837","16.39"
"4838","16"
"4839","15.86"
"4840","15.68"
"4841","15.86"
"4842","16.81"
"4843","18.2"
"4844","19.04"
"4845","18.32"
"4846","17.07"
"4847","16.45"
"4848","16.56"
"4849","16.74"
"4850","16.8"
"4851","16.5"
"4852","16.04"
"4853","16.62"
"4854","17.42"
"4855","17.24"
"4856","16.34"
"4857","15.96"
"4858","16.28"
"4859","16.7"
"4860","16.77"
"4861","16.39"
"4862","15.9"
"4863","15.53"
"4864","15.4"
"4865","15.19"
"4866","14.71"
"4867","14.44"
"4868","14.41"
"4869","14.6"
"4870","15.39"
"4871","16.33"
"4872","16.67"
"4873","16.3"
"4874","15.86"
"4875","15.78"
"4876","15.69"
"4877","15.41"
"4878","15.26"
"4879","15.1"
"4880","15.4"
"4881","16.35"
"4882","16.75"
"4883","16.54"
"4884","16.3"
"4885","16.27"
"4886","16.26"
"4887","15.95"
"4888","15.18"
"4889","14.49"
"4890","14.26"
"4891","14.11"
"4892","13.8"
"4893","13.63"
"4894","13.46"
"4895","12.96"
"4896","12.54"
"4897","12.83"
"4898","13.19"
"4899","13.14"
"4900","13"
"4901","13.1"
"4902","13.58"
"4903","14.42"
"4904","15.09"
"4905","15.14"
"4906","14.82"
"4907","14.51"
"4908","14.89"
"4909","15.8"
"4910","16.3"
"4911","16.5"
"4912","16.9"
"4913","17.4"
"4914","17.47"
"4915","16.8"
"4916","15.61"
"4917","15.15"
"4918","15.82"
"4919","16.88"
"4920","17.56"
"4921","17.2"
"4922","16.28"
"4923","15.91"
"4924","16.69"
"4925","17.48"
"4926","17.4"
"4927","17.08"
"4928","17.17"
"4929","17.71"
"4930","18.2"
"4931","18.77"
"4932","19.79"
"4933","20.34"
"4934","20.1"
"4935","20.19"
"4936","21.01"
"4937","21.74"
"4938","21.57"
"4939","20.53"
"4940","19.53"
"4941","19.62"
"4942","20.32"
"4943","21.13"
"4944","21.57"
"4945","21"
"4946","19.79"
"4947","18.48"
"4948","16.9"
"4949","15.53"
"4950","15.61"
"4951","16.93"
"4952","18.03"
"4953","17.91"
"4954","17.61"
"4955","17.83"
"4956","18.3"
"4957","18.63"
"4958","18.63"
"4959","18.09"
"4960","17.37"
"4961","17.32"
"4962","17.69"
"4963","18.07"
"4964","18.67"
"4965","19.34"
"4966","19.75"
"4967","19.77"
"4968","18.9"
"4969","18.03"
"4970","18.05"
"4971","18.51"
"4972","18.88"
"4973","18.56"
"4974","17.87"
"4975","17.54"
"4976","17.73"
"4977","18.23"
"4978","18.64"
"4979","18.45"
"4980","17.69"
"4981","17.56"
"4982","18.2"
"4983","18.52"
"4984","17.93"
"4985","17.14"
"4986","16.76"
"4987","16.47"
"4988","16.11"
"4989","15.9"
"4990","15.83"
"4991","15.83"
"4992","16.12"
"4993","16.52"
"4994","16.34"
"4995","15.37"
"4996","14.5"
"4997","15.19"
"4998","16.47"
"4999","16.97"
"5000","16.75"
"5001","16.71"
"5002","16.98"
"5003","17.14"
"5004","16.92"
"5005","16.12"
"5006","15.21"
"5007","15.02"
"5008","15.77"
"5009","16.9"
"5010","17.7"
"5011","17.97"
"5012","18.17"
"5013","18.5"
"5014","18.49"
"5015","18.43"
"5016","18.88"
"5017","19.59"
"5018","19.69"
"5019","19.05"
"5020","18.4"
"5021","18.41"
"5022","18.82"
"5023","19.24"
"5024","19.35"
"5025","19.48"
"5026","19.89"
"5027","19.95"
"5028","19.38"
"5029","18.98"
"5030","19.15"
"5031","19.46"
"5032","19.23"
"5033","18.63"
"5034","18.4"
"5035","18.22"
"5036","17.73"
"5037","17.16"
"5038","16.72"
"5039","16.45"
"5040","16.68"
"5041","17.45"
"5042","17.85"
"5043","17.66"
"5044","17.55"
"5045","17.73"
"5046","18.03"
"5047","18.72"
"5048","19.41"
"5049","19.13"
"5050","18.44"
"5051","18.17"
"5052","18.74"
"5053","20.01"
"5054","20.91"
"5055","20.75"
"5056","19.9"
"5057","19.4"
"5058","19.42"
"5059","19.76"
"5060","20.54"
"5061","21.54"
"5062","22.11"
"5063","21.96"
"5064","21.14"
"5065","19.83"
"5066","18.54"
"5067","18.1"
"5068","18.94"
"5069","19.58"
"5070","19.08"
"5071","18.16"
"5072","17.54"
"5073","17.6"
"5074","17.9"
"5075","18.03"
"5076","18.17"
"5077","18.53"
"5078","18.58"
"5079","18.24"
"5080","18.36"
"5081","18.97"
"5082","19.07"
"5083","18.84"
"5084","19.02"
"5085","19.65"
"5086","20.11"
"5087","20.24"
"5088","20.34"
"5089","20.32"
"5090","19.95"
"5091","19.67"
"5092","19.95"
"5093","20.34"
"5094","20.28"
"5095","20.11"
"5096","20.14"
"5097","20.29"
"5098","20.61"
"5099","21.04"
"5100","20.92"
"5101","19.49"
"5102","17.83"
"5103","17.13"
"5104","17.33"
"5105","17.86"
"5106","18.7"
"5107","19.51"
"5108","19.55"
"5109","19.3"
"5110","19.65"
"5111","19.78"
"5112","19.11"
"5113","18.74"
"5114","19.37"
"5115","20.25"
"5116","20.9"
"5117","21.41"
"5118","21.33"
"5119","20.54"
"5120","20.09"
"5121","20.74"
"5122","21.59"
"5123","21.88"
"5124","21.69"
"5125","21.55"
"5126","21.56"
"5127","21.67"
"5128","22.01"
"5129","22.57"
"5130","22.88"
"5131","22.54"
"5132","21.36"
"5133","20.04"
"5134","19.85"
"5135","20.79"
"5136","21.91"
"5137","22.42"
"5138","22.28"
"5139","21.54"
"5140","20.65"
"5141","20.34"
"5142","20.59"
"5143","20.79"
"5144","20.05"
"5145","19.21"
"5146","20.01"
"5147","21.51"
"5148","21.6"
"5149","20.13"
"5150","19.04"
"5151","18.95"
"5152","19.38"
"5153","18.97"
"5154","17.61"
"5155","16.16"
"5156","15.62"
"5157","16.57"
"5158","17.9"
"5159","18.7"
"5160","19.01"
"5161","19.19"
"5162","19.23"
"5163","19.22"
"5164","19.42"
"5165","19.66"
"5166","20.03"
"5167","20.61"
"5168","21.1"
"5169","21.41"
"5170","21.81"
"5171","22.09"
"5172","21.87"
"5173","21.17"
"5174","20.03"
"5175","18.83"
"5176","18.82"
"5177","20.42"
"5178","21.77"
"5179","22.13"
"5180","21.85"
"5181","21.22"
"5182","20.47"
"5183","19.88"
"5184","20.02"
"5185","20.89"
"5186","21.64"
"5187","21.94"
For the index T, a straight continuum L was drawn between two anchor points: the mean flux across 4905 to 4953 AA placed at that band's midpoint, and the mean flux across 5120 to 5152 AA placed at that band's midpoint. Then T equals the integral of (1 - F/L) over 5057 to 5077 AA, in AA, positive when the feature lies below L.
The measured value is 0.6 AA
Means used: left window 17.9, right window 21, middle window 19.3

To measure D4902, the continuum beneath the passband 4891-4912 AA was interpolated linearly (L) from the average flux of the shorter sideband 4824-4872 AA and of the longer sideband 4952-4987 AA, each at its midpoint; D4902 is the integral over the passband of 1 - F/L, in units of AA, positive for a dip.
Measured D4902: 3.7 AA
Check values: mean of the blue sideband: 16.6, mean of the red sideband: 18.2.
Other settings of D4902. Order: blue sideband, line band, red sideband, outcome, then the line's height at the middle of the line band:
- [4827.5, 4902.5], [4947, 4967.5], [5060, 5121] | -0.6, 17.4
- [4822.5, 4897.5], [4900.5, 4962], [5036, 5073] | -1.9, 17.1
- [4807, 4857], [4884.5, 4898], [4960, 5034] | 2.2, 17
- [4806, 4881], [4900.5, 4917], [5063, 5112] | 1.5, 17.1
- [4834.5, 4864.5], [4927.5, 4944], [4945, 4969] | -1.9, 17.8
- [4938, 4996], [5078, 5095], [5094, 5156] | 0.1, 19.7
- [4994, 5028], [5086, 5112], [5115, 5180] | -0.2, 19.4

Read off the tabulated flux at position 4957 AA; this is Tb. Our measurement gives 18.63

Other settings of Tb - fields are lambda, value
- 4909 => 15.8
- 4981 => 17.56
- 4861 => 16.39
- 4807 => 15.35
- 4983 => 18.52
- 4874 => 15.86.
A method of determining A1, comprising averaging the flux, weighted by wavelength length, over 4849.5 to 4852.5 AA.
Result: 16.4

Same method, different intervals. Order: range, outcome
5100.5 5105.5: 17.9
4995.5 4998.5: 15.4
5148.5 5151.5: 19.4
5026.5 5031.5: 19.4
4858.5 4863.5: 16.3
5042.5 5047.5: 17.9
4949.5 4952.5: 16.9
